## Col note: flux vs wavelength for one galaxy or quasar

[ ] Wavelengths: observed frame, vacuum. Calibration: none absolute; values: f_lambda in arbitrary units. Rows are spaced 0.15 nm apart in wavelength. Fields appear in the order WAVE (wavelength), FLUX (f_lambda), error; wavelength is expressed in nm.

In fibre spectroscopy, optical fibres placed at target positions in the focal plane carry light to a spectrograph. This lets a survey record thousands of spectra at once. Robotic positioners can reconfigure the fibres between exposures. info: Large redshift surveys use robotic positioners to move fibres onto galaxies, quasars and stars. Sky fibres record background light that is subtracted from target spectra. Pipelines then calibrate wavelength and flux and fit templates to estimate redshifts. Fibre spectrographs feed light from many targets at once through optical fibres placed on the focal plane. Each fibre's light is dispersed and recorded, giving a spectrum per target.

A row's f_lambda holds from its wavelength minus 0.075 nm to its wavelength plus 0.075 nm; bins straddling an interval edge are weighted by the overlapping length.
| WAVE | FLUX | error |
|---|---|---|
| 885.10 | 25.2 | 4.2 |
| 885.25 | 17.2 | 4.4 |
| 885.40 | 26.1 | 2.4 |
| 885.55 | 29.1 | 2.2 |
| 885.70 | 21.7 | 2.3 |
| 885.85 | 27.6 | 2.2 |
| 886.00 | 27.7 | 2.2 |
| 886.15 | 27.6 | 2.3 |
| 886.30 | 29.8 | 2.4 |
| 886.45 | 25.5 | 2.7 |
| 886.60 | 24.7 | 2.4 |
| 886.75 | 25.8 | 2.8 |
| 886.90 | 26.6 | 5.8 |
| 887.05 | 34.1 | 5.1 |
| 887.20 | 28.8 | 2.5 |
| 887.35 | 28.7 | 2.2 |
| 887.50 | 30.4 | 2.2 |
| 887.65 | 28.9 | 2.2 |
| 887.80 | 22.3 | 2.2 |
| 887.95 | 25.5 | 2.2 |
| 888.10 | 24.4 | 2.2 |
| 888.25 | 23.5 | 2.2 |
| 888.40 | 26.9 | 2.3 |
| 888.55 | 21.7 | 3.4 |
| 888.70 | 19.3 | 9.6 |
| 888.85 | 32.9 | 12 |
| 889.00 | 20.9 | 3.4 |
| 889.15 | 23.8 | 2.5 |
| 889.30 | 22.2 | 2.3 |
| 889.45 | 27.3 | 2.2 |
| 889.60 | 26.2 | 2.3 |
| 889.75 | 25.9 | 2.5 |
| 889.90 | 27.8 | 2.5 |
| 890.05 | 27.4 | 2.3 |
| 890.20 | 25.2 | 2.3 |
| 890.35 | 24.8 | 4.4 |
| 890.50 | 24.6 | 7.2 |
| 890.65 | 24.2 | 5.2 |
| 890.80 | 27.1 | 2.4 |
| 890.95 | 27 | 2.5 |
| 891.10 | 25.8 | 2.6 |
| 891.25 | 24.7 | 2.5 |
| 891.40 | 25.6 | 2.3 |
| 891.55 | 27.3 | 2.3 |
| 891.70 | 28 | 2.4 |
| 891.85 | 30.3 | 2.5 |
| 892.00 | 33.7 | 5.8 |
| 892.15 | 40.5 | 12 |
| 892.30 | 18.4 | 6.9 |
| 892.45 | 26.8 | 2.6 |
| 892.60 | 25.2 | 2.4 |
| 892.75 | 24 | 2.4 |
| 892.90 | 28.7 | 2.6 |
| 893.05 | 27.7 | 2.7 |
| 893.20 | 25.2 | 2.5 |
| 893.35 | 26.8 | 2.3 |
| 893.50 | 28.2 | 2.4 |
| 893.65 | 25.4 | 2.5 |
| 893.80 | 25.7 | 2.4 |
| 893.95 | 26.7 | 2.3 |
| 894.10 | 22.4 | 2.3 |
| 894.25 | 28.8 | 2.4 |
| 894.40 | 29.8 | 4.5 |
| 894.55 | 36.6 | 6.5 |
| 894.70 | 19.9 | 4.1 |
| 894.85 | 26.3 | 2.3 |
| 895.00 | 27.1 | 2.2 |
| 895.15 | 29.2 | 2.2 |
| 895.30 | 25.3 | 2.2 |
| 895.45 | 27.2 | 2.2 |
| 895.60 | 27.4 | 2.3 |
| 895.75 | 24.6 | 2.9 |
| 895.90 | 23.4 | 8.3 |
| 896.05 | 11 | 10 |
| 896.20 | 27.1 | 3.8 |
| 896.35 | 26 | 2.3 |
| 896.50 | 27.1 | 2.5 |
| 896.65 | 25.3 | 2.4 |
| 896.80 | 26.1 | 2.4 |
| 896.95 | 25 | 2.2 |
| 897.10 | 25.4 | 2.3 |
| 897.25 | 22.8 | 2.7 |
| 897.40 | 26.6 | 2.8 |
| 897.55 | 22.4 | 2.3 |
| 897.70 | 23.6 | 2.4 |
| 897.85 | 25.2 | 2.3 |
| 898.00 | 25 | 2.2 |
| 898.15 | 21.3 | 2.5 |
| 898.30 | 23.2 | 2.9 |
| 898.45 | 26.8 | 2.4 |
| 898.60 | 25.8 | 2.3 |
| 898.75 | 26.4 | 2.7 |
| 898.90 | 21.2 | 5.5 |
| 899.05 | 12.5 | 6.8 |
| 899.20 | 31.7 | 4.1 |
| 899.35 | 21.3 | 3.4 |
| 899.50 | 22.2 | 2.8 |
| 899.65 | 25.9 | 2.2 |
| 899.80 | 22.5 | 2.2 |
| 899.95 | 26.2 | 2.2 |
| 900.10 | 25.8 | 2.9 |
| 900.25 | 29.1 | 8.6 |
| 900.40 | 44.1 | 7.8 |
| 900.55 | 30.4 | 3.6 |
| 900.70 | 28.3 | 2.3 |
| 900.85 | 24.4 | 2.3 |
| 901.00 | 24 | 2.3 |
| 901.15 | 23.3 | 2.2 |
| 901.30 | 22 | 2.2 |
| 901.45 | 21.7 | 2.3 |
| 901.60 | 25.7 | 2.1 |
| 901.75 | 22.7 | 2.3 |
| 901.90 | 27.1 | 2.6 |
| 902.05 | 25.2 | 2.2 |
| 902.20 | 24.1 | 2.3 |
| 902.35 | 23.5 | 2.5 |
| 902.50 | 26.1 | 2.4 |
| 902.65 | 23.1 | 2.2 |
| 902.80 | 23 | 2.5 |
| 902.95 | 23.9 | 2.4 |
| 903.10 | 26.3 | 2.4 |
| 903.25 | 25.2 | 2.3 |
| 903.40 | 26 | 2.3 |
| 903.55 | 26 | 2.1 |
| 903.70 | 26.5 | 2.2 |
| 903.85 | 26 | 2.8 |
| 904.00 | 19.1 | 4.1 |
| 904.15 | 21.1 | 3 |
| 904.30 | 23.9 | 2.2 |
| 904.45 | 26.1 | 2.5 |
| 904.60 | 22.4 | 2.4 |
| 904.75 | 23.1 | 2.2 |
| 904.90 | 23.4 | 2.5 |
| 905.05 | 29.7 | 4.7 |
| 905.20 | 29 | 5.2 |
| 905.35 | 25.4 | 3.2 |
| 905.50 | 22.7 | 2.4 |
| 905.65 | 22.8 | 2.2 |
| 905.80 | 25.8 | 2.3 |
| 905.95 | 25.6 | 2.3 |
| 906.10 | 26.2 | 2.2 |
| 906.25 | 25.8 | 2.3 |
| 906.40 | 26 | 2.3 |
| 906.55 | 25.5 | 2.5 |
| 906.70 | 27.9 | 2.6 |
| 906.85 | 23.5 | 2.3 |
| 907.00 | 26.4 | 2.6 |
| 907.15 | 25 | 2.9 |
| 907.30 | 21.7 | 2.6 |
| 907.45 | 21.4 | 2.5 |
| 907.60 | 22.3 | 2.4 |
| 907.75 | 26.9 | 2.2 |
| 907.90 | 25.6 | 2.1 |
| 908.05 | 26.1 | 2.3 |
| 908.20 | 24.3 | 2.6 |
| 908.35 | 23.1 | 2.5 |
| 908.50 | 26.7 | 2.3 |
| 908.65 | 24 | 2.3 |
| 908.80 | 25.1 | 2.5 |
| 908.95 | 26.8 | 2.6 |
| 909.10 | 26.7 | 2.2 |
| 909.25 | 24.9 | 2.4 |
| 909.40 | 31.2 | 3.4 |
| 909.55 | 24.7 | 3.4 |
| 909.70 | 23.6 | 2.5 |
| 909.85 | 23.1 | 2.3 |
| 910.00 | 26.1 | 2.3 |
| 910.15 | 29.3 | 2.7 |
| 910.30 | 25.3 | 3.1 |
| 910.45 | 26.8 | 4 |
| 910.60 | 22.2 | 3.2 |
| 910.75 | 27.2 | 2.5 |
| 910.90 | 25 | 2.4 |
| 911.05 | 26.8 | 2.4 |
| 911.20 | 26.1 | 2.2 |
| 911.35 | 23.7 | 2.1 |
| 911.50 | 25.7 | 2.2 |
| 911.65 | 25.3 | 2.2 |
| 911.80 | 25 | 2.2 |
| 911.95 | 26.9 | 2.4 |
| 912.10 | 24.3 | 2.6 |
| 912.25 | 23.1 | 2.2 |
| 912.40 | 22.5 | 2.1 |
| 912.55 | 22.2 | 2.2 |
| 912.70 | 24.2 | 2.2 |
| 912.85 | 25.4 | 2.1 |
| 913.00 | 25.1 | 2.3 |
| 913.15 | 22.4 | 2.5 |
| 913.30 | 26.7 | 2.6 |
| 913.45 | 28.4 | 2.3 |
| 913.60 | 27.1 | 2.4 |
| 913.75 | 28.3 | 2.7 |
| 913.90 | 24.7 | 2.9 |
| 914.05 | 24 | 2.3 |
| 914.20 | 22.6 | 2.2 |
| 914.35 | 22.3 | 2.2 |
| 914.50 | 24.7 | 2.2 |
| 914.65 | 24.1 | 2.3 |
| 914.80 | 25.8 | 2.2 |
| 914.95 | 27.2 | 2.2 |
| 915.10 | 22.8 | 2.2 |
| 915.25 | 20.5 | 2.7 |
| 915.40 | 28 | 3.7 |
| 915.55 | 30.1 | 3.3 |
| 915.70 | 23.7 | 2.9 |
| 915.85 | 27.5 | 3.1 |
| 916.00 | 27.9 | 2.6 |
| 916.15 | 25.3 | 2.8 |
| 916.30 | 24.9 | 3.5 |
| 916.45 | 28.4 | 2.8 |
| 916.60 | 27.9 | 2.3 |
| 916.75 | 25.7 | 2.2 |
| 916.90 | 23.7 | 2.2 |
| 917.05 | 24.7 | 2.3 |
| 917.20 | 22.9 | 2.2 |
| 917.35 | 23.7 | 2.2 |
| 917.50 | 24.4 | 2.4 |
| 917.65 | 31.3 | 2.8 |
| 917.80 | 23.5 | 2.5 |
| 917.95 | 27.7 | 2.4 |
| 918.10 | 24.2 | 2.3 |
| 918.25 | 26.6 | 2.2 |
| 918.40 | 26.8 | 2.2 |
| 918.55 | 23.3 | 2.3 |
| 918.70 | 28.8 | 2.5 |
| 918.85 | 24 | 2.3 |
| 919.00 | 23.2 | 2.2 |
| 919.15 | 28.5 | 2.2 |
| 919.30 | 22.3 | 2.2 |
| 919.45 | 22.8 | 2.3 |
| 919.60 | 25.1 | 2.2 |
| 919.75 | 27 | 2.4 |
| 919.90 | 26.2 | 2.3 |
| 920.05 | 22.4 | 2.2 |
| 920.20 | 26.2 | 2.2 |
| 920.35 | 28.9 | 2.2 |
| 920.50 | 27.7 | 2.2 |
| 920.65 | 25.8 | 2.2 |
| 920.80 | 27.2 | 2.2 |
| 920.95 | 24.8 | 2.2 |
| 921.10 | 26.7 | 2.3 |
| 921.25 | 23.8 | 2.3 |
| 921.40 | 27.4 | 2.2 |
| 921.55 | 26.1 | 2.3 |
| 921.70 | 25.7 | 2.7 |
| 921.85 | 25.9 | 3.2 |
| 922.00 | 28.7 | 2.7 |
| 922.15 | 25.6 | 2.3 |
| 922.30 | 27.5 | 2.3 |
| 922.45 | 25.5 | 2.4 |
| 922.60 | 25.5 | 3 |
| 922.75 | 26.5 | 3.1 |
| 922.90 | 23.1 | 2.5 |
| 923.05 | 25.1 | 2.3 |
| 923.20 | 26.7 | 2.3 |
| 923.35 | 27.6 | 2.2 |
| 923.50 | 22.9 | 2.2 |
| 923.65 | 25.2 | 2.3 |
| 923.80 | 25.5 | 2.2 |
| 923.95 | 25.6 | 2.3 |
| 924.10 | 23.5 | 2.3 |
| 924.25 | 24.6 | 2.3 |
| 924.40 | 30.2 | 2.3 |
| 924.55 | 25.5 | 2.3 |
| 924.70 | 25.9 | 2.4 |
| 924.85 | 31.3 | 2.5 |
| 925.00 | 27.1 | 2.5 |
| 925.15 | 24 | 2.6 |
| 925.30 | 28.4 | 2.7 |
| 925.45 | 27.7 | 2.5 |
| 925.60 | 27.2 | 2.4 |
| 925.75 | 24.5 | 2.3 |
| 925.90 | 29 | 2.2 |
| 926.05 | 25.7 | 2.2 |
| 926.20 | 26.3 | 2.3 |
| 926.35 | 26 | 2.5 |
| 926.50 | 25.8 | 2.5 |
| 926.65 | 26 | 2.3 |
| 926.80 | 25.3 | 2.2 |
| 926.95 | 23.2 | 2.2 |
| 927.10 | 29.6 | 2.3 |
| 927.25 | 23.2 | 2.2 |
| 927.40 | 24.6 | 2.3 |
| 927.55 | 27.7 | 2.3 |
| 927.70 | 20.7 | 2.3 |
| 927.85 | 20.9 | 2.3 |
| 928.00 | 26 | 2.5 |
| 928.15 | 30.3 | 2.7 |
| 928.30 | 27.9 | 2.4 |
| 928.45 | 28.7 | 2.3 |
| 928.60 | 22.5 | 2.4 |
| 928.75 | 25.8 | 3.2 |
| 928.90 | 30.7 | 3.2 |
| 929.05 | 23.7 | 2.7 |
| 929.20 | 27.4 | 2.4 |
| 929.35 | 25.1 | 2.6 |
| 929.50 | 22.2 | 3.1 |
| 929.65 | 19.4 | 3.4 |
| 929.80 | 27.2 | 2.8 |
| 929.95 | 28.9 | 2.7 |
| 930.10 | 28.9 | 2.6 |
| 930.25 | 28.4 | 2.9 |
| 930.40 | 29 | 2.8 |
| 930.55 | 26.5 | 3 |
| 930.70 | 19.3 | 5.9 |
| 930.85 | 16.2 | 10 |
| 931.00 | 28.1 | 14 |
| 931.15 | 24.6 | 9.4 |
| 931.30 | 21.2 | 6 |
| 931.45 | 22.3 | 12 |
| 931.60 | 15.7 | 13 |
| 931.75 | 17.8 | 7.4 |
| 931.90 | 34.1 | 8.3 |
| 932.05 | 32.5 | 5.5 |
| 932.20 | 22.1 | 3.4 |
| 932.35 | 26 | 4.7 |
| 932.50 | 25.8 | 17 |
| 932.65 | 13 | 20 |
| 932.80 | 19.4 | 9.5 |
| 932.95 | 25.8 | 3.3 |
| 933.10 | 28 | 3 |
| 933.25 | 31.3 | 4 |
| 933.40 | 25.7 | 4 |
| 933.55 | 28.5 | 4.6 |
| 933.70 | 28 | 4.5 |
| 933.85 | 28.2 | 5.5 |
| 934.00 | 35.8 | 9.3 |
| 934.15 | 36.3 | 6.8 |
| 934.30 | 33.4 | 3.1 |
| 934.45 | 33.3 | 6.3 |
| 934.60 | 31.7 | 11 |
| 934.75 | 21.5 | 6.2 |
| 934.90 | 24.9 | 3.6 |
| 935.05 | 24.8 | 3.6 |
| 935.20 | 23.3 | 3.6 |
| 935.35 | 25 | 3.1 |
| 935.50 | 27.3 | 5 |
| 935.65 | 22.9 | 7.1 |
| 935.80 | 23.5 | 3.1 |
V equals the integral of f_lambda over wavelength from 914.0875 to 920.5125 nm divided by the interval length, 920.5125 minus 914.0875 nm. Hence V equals 25.4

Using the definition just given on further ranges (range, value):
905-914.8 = 25.2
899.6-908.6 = 25.2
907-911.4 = 25.3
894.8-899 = 24.7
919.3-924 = 25.8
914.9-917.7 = 25.8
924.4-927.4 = 26.5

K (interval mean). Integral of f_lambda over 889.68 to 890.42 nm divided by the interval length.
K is 26.2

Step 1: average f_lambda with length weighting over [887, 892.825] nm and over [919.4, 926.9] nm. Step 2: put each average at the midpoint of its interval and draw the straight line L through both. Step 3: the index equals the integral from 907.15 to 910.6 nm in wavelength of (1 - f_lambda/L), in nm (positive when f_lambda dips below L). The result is 0.14 nm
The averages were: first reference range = 26.4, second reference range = 26.1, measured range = 25.2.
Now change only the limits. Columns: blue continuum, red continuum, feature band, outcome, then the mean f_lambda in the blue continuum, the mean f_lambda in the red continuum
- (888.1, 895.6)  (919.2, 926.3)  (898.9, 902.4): 0.14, 26.4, 26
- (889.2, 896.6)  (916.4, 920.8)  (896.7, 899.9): 0.28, 26.4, 25.7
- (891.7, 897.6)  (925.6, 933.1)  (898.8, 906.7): 0.30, 26.3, 25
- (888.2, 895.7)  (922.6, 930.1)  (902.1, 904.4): 0.18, 26.5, 25.9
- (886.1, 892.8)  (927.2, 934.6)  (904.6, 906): 0.06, 26.5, 25.9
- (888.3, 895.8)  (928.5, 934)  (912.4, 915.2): 0.10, 26.5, 25.1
